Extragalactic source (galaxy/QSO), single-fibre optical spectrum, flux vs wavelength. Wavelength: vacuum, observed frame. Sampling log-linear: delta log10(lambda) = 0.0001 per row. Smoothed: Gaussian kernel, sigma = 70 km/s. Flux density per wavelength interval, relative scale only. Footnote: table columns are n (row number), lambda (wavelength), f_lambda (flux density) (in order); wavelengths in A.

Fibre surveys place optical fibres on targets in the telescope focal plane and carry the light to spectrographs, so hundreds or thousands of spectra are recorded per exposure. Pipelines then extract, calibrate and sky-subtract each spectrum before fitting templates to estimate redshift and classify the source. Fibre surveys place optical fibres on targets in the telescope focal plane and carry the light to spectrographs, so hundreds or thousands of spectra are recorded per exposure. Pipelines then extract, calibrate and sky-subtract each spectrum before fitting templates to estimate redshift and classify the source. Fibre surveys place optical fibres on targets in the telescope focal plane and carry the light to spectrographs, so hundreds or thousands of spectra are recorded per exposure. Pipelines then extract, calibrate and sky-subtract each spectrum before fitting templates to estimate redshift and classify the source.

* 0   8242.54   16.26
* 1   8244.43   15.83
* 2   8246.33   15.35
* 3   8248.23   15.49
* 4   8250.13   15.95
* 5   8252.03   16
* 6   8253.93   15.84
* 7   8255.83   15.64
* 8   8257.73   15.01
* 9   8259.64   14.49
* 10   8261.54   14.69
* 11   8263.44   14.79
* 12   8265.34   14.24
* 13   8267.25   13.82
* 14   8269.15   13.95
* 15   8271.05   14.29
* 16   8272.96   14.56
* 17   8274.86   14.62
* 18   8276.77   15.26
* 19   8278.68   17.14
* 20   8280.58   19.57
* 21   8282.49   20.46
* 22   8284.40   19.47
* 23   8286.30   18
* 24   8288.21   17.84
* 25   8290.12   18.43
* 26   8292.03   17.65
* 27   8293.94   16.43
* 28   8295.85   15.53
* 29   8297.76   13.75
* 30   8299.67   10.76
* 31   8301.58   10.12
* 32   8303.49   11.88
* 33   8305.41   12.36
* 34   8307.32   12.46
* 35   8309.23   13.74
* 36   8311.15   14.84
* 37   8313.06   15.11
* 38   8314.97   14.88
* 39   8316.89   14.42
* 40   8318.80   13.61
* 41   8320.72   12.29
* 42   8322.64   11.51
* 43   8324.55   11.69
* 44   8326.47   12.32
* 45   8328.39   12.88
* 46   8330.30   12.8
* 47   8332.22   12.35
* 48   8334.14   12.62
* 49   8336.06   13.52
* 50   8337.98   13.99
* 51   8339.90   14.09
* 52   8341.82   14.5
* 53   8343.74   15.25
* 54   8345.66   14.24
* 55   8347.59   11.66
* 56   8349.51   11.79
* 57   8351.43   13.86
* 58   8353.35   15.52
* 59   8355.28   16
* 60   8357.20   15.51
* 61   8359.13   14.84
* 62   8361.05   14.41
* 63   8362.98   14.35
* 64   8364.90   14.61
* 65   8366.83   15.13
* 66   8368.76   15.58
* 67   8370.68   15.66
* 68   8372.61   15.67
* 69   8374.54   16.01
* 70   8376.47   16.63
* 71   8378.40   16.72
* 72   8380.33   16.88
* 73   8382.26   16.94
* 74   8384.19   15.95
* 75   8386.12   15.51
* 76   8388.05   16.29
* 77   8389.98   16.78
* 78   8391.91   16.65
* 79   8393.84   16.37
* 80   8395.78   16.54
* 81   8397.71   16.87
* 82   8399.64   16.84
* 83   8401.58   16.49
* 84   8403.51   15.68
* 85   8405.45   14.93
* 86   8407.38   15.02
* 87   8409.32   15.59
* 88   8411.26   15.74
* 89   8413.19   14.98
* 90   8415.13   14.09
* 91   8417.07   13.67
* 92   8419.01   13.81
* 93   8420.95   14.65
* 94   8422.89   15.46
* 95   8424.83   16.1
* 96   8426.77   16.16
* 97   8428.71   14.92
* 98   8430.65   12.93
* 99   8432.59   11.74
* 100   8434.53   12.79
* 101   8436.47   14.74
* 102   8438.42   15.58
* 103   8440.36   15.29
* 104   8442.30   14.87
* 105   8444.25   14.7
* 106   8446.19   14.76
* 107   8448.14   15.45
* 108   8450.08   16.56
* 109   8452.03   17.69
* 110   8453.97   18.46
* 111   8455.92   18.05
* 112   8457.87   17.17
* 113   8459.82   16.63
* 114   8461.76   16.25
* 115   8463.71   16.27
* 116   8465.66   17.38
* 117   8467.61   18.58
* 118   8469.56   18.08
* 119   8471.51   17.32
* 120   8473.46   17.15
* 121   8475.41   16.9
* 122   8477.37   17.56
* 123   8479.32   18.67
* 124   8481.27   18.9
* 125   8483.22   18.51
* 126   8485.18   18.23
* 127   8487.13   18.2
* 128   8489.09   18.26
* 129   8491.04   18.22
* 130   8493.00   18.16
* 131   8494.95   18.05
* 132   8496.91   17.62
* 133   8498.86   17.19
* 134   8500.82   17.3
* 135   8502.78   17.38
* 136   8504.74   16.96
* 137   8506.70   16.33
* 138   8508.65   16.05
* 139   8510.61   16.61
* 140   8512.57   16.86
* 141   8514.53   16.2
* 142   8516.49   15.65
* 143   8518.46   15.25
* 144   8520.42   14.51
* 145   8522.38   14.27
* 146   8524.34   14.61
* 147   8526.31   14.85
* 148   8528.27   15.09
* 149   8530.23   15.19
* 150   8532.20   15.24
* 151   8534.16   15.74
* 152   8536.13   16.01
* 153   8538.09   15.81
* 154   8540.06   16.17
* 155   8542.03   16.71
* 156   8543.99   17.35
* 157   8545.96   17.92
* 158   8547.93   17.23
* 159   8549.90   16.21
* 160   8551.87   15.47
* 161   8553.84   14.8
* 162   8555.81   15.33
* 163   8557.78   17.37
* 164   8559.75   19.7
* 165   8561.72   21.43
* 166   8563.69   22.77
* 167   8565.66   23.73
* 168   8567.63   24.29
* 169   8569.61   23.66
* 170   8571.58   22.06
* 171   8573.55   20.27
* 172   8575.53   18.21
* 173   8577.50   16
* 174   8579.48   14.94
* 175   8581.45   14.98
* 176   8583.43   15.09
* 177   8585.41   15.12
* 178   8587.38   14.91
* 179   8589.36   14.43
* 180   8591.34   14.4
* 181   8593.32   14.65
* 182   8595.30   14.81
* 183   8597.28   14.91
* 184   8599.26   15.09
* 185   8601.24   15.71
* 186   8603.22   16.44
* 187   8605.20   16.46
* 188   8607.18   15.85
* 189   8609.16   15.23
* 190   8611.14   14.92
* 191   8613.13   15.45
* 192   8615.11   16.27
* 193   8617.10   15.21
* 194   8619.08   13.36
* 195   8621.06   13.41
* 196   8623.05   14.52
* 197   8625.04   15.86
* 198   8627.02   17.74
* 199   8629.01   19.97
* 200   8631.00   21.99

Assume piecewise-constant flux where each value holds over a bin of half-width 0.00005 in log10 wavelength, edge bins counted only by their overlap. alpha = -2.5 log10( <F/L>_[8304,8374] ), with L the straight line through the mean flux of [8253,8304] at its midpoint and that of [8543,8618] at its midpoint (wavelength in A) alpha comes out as 0.142 mag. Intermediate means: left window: 15.5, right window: 17.1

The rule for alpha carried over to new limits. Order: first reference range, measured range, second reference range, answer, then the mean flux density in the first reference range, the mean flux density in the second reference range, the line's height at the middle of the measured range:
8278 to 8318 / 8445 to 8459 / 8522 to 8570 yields -0.010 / 15.5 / 17.4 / 16.7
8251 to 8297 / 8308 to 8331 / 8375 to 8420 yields 0.200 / 16.1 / 15.9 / 16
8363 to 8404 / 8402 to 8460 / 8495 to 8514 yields 0.082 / 16.1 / 17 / 16.5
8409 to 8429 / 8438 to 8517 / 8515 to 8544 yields -0.125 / 15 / 15.4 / 15.2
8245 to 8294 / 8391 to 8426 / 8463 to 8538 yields 0.068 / 16.1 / 16.8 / 16.5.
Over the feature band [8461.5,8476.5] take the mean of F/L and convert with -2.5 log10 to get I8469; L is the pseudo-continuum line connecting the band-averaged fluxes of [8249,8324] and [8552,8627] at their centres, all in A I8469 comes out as -0.078 mag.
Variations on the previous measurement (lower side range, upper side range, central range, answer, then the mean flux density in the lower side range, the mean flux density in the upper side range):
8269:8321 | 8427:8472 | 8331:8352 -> 0.15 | 15.2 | 15.9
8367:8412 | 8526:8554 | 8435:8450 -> 0.07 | 16.1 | 16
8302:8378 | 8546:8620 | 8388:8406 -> -0.12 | 14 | 17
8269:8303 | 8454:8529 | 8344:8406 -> 0.06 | 16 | 17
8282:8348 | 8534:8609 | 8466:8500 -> -0.12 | 14.2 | 17.2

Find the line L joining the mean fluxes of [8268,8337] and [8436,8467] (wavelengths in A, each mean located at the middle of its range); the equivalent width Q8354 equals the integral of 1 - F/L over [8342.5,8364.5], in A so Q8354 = 1.2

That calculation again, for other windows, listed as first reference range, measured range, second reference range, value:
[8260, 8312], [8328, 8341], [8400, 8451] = 1.6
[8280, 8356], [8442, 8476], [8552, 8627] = -2.7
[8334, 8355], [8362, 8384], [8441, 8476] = -1.9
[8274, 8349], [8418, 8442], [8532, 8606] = 1.8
